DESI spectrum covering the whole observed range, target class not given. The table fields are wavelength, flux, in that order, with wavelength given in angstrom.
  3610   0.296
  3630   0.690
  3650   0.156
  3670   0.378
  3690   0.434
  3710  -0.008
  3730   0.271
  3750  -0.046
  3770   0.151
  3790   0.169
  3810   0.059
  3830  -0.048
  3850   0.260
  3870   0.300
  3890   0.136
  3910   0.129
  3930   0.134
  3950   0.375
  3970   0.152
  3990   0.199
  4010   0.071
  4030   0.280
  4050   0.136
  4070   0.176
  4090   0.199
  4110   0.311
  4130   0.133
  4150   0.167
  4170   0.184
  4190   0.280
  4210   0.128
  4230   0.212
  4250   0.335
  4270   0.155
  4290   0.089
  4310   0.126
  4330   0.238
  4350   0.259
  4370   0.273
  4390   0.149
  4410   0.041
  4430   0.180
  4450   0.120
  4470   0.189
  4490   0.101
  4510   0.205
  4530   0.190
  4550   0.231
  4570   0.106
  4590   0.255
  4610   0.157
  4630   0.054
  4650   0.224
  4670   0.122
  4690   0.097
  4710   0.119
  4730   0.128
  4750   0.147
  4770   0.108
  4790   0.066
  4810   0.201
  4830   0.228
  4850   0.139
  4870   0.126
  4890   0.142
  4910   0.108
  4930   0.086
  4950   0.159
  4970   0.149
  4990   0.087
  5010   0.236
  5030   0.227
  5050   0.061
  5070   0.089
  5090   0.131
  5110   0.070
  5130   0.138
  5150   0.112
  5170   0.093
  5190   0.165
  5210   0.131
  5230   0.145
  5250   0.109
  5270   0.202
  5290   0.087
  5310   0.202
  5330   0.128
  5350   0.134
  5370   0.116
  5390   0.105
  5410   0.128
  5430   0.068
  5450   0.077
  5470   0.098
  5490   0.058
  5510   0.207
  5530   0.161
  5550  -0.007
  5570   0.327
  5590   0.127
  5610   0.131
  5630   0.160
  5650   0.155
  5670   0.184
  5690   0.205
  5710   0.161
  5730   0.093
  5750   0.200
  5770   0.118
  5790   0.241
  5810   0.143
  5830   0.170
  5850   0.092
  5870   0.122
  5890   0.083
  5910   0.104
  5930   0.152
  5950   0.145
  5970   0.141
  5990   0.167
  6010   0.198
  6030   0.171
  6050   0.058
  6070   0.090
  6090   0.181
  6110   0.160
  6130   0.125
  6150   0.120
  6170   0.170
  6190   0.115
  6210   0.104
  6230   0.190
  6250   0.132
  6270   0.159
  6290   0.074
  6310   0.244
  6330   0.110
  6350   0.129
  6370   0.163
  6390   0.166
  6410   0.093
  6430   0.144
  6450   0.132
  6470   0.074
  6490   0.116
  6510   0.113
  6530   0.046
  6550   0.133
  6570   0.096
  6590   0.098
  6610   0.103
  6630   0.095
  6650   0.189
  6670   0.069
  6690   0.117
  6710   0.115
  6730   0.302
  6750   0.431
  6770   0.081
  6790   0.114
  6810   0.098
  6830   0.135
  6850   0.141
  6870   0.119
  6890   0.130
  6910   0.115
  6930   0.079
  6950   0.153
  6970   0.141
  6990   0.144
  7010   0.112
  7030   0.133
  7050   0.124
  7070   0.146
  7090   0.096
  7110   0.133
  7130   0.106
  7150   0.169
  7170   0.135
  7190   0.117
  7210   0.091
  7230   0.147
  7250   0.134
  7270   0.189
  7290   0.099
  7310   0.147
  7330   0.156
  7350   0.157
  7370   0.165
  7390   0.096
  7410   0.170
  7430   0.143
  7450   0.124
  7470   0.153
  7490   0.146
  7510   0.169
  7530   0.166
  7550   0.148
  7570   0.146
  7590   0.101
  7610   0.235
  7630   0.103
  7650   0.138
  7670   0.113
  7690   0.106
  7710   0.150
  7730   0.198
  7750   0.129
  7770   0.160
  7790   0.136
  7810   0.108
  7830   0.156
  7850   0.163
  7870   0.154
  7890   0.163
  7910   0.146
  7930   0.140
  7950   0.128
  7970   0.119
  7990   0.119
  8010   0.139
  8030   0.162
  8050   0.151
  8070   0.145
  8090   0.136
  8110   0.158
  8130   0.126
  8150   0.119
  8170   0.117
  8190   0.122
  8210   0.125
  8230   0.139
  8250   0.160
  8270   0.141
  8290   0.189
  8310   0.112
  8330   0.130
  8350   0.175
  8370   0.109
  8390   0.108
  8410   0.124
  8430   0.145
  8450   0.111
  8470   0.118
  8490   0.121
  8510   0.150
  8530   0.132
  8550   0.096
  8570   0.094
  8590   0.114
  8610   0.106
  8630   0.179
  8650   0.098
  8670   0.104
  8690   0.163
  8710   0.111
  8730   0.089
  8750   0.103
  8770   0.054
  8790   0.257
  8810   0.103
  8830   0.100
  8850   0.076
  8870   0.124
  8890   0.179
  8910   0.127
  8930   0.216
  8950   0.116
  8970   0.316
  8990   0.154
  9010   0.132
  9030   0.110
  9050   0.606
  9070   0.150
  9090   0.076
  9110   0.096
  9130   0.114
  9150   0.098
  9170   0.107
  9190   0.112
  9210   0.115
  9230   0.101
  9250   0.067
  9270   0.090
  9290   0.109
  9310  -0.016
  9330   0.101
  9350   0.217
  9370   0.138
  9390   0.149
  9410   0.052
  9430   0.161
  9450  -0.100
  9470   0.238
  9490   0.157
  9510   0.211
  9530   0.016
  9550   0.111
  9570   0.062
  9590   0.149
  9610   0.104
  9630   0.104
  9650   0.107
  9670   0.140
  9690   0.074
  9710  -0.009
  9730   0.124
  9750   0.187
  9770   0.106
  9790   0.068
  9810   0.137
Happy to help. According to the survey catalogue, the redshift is 0.807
